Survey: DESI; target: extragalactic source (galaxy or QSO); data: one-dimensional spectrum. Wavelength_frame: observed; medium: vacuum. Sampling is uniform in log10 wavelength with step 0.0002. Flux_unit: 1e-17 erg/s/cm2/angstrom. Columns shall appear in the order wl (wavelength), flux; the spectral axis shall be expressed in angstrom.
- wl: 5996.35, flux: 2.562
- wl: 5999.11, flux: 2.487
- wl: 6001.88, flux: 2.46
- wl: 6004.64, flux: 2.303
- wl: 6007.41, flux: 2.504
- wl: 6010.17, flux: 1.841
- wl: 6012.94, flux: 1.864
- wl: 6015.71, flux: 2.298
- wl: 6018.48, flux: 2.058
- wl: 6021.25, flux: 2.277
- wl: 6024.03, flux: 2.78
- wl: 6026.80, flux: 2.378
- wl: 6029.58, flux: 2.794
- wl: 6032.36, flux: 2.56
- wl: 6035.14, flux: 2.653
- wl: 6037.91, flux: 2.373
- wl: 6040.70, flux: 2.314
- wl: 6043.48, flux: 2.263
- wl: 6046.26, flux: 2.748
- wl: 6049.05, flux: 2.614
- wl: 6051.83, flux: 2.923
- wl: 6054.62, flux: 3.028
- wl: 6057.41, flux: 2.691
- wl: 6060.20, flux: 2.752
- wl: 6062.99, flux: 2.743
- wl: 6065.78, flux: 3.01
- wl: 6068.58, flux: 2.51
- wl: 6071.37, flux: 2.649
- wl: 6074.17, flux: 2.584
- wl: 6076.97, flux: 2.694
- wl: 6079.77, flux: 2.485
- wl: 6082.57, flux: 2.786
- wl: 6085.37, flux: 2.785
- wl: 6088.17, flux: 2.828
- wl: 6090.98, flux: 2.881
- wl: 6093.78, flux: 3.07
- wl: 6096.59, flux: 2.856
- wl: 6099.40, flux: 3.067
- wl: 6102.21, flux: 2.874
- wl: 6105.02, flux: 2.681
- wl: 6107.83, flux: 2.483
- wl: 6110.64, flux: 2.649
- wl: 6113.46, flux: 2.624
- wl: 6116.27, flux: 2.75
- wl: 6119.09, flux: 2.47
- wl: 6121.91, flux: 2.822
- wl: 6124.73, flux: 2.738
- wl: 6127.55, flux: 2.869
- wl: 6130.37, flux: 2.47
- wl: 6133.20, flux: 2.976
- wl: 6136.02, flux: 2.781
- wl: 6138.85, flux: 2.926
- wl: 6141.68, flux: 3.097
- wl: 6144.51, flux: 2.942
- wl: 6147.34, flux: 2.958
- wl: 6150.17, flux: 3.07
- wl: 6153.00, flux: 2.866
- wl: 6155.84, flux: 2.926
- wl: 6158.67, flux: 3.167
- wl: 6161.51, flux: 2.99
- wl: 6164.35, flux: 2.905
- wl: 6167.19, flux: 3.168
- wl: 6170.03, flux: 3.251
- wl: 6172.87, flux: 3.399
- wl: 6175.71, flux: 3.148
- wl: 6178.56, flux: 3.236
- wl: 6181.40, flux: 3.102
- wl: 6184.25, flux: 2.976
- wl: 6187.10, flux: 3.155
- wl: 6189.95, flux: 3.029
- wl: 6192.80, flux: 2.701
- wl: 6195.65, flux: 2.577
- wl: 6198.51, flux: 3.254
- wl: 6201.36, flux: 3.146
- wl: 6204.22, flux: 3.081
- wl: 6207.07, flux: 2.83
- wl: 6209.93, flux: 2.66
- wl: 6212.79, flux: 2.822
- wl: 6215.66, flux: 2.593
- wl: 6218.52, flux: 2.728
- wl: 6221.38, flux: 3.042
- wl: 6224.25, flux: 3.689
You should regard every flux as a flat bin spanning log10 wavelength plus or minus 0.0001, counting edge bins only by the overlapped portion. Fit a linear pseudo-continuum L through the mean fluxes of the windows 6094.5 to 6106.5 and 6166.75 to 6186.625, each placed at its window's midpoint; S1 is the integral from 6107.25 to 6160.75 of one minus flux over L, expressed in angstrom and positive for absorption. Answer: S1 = 3.30 angstrom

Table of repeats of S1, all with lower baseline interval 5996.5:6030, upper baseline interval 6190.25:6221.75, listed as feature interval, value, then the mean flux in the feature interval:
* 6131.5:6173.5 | -4.7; 3.02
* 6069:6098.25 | -2.7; 2.76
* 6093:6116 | -1.8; 2.78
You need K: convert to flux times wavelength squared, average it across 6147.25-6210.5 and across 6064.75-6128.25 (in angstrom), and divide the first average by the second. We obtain 1.1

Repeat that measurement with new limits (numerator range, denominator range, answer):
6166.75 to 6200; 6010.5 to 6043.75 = 1.37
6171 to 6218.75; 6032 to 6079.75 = 1.17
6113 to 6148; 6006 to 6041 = 1.23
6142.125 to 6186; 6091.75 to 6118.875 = 1.13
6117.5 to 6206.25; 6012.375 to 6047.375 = 1.28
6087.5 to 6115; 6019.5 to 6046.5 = 1.15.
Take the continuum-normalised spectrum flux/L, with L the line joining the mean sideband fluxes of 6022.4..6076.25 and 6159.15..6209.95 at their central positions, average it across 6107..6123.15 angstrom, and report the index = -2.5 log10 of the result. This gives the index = 0.08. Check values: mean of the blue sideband 2.65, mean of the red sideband 3.05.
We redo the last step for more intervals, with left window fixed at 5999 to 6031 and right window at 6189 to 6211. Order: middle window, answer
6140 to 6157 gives -0.086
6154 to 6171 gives -0.098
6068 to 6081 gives -0.031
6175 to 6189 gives -0.096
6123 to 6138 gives -0.032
